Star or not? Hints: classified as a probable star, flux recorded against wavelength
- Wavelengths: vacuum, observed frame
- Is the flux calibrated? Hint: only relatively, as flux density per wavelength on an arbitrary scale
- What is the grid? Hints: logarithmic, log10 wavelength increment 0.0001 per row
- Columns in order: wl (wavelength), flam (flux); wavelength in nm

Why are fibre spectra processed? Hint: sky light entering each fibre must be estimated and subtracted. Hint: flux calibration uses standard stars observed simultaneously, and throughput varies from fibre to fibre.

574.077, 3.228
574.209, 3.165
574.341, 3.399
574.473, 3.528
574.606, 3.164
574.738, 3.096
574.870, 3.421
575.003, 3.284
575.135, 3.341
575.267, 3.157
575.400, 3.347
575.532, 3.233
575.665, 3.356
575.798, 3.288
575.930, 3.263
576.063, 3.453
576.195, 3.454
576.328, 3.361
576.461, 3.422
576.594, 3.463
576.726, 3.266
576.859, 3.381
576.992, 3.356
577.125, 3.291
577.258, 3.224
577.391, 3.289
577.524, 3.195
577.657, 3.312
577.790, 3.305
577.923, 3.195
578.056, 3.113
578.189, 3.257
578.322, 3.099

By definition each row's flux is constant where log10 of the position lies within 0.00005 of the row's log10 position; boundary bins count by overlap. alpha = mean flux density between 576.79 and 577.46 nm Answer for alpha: 3.3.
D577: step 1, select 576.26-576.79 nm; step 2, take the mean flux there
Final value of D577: 3.38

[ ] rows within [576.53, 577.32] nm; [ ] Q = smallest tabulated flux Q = 3.224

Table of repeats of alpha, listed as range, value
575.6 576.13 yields 3.34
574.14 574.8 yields 3.27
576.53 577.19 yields 3.35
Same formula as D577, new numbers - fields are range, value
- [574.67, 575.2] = 3.29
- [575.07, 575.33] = 3.26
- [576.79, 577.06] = 3.36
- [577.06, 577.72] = 3.26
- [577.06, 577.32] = 3.26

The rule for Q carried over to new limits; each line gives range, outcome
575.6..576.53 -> 3.263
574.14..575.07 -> 3.096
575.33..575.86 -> 3.233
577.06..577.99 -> 3.195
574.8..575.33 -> 3.157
